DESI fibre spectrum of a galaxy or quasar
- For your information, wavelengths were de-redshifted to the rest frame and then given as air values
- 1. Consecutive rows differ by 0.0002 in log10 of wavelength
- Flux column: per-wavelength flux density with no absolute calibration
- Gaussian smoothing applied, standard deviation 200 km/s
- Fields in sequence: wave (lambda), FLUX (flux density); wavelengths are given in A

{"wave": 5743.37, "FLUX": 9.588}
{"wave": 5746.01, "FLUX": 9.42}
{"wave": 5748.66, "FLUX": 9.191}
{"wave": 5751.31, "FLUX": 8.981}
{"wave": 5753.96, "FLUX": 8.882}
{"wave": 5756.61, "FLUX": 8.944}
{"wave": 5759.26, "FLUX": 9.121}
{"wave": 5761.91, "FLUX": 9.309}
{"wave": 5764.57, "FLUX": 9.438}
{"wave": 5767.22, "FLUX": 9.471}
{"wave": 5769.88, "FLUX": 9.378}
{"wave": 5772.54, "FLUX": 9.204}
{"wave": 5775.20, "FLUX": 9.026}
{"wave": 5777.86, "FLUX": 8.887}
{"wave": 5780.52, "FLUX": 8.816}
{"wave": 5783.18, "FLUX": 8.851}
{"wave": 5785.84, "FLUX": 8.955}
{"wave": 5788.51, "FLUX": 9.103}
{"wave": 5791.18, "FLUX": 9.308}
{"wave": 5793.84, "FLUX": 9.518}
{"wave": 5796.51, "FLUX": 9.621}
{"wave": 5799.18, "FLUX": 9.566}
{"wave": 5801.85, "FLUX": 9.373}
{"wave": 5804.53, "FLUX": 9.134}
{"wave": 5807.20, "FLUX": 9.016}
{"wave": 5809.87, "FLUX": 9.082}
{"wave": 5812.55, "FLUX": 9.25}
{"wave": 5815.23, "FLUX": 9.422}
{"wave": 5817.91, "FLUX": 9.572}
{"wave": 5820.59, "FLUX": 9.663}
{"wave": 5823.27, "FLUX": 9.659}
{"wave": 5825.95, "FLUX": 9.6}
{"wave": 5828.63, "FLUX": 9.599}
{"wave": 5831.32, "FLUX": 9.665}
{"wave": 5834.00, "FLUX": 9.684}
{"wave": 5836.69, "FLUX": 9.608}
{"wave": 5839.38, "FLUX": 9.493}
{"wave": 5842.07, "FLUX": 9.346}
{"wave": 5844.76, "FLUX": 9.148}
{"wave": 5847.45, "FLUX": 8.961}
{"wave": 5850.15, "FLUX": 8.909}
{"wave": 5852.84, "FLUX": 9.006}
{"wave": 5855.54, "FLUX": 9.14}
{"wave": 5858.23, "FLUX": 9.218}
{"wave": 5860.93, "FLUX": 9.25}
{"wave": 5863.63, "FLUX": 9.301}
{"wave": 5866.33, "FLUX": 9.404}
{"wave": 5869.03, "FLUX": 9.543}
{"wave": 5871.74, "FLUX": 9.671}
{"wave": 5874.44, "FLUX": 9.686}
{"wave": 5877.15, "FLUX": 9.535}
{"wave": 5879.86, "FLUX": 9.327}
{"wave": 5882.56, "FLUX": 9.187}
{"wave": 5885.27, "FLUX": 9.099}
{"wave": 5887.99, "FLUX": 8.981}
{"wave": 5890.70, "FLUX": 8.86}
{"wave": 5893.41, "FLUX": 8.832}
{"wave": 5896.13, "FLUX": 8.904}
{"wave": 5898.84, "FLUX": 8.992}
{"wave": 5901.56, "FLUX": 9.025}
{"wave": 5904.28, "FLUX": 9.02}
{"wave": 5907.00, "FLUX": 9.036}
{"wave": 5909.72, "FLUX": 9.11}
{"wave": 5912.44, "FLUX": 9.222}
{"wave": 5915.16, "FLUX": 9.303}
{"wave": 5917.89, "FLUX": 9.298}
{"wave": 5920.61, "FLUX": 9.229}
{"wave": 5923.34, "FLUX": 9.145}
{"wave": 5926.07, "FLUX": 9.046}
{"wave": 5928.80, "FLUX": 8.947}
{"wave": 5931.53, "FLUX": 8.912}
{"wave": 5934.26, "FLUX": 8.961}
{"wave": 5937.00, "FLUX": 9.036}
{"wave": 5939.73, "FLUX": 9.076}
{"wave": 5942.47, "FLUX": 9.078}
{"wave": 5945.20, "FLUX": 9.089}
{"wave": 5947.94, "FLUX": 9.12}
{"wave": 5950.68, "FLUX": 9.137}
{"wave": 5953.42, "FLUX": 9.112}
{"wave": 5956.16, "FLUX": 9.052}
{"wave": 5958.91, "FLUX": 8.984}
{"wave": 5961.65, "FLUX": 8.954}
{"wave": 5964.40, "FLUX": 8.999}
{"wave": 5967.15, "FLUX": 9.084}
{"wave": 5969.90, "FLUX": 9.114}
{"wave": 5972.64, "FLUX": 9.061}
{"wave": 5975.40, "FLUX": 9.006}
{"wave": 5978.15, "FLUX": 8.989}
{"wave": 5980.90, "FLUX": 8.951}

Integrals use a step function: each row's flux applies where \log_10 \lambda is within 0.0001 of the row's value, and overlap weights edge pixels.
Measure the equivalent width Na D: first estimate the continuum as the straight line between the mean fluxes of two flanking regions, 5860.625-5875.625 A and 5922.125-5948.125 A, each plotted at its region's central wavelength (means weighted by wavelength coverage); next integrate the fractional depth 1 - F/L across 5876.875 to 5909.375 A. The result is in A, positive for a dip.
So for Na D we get 0.9 A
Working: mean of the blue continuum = 9.49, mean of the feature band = 9.05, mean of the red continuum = 9.04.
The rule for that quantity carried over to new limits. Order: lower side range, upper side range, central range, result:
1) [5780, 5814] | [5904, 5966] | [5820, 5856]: -0.86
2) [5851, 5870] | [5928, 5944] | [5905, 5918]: -0.13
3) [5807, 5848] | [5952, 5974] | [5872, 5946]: 0.71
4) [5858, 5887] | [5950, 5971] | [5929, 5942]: 0.21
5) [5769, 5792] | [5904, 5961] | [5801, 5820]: -0.47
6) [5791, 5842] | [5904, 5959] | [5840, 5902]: 0.65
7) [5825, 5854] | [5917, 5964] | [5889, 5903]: 0.42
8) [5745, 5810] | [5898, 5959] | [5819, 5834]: -0.80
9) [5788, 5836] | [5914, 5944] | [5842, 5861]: 0.46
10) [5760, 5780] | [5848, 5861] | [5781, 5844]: -1.62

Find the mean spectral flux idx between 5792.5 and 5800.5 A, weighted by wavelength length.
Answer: 9.58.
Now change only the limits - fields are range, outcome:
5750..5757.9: 8.94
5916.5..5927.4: 9.18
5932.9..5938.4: 9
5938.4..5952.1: 9.1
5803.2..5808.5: 9.08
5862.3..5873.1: 9.48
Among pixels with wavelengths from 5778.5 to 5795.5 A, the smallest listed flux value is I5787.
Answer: 8.816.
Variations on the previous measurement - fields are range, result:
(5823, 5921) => 8.832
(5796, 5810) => 9.016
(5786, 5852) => 8.909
